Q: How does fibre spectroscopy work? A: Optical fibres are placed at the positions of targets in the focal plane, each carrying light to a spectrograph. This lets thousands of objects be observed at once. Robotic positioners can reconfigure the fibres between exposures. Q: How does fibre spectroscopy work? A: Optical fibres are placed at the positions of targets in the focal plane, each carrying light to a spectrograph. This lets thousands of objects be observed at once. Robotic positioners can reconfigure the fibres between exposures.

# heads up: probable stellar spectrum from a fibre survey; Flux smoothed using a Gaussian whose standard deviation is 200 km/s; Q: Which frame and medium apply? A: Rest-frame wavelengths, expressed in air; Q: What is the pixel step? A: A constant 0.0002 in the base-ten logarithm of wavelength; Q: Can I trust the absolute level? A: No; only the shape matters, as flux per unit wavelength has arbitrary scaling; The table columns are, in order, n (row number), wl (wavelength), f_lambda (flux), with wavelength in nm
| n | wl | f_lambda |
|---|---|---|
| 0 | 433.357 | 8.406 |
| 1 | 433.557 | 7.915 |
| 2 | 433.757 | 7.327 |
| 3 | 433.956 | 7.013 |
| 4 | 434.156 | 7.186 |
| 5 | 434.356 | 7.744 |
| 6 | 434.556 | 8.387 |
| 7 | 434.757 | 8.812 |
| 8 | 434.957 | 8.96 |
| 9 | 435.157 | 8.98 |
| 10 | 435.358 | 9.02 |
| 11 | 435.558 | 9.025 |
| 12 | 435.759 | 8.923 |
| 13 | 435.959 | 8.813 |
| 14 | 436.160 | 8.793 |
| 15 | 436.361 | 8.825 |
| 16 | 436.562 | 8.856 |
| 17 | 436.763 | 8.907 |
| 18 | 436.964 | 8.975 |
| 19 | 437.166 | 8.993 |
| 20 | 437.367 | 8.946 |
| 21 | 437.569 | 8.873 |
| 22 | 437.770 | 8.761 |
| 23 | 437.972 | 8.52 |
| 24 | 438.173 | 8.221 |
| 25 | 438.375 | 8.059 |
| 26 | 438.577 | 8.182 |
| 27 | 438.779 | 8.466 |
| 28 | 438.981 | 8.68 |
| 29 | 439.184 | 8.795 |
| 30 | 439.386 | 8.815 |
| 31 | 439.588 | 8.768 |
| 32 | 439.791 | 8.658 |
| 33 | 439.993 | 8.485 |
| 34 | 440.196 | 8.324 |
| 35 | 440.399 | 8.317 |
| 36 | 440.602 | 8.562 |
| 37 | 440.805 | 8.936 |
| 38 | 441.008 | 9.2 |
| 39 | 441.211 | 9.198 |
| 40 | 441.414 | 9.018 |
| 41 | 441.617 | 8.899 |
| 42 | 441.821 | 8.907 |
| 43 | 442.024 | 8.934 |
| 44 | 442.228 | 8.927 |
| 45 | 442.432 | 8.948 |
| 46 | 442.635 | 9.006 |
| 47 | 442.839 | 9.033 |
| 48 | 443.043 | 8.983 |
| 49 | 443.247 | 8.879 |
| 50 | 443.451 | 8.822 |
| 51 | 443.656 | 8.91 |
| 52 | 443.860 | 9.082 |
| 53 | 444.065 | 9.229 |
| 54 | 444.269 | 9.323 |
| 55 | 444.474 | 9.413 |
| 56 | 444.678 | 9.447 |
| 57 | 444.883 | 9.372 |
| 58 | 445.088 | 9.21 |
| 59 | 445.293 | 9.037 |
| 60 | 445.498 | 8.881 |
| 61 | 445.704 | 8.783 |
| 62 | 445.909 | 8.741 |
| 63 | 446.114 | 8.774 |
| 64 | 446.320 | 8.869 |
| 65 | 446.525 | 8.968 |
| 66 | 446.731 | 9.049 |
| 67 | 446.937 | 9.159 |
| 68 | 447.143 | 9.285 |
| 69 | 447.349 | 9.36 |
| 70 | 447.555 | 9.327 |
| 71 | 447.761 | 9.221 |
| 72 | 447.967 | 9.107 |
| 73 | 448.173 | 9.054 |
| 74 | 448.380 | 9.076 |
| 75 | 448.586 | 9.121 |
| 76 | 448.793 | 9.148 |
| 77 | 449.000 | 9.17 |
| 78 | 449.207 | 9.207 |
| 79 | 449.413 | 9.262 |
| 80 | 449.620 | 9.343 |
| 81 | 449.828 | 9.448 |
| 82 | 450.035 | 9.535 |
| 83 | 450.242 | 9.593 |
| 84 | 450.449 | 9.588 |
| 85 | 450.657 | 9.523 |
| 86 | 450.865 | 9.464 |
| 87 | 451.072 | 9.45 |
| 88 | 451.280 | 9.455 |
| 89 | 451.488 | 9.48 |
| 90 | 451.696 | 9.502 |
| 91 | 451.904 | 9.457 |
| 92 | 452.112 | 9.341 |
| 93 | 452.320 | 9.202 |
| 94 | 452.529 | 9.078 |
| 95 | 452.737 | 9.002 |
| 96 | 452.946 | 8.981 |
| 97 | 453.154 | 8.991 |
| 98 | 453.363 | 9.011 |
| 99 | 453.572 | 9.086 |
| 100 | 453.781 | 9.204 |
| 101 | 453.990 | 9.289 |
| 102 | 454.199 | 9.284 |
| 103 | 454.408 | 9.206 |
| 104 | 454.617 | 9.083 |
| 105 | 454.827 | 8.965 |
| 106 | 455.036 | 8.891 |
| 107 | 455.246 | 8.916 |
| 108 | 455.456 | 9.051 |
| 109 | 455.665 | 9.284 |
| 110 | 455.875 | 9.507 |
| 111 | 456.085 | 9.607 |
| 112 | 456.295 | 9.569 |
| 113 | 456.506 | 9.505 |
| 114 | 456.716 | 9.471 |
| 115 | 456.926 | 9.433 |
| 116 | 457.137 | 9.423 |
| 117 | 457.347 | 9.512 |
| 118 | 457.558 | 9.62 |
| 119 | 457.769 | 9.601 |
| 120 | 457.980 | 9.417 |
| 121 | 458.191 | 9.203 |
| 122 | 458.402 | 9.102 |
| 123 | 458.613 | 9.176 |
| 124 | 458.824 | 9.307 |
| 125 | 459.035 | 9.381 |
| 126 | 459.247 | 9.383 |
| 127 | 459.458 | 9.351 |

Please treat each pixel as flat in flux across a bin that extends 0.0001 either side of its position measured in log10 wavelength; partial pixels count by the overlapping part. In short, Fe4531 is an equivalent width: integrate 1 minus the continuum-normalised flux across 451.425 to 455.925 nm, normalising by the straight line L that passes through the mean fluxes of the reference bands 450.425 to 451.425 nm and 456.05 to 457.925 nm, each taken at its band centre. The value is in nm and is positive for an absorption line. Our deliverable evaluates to 0.16 nm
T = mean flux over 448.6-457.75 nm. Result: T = 9.31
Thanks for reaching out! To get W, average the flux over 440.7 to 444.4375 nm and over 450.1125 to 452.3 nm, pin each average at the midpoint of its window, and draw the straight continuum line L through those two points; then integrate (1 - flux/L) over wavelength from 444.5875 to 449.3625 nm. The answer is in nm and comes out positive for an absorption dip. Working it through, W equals 0.08 nm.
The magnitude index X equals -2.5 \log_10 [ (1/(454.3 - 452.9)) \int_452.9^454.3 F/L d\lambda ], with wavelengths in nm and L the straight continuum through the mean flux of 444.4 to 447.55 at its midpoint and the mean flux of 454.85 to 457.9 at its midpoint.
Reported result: 0.02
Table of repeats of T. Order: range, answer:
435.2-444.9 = 8.85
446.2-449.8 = 9.16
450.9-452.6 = 9.38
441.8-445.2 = 9.09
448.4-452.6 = 9.36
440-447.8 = 9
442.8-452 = 9.2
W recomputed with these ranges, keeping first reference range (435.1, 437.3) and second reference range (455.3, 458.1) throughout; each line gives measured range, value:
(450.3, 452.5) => -0.03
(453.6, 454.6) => 0.02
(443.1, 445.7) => 0.00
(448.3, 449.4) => 0.01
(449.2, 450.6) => -0.03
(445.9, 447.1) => 0.03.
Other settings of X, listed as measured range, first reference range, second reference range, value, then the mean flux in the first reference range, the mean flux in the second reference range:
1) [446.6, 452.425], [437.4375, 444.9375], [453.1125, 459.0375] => -0.027 mag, 8.84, 9.28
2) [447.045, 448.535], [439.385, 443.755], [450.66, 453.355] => -0.012 mag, 8.84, 9.28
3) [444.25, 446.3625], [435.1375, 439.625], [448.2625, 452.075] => 0.008 mag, 8.74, 9.38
